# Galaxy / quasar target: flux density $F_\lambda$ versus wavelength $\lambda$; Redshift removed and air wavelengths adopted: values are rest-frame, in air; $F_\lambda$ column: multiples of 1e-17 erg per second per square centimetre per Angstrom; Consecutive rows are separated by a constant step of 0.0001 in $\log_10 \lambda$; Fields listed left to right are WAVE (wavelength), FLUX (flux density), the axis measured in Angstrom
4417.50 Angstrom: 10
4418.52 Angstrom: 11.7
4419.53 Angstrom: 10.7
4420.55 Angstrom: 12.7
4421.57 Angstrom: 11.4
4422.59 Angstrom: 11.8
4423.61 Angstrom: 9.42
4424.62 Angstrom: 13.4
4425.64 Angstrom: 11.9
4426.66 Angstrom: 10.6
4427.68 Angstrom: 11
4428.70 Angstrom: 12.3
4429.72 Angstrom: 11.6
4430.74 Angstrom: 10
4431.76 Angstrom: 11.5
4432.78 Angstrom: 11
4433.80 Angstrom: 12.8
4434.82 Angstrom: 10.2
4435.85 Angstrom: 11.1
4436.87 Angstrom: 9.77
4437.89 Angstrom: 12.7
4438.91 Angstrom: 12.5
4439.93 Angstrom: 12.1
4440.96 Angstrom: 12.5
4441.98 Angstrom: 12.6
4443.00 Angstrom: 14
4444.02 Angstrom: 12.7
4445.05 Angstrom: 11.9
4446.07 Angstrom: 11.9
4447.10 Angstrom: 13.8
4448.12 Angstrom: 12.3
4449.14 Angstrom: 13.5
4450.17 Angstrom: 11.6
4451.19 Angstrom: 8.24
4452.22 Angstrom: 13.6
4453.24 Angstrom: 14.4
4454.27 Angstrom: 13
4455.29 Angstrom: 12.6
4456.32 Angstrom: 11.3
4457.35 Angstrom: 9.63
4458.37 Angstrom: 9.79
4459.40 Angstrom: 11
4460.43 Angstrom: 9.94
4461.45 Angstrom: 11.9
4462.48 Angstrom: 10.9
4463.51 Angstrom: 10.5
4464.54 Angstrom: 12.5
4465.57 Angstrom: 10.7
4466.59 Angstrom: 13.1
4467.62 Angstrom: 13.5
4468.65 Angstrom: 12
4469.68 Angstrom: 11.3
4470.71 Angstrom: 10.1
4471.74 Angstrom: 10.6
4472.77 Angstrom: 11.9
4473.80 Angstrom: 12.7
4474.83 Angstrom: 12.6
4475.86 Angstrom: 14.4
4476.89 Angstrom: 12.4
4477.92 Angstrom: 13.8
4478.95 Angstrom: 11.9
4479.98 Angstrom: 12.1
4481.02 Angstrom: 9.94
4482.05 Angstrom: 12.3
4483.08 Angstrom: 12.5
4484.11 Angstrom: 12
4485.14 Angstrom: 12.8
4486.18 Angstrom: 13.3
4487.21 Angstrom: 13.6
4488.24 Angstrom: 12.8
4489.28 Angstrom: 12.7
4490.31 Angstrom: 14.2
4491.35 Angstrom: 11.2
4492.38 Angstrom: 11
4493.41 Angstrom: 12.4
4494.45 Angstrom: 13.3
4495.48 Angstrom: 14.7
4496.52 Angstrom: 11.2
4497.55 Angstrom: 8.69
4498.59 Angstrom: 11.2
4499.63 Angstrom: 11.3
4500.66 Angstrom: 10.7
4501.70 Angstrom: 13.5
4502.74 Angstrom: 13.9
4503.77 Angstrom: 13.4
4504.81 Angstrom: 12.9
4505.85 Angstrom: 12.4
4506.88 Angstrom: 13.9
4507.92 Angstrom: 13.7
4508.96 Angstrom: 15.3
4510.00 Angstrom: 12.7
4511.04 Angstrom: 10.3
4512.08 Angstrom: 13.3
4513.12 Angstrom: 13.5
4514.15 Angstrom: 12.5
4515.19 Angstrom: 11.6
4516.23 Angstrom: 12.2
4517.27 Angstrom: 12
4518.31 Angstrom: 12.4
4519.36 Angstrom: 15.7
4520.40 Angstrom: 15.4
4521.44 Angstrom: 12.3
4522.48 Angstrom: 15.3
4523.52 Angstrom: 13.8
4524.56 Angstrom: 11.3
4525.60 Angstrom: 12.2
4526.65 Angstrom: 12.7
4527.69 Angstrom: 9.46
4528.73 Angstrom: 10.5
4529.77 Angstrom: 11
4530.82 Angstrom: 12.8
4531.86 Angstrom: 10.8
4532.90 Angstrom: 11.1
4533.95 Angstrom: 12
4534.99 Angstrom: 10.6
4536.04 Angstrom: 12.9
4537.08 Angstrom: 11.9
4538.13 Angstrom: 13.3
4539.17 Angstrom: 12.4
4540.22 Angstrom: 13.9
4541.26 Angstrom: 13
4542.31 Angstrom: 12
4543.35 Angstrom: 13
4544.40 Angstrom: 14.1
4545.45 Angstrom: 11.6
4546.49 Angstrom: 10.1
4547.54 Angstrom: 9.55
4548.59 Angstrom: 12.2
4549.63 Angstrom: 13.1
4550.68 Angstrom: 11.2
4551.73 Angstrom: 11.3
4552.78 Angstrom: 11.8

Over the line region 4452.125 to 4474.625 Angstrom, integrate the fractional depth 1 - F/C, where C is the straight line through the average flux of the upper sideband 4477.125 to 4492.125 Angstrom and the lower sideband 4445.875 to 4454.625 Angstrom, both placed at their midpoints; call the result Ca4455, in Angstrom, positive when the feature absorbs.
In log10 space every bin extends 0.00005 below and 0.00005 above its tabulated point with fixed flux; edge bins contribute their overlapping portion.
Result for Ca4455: 1.5 Angstrom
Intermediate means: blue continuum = 12.5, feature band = 11.7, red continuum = 12.5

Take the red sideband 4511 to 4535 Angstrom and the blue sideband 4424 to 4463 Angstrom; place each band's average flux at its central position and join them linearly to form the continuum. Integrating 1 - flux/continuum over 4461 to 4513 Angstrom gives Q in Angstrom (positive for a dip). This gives -1.0 Angstrom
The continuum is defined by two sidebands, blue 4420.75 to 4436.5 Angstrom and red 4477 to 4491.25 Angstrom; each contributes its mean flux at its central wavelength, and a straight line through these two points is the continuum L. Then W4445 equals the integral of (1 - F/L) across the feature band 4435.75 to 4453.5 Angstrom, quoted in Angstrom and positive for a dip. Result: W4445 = -0.9 Angstrom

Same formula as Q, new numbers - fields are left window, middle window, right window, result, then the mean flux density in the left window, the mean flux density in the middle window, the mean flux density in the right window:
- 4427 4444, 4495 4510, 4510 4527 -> 0.07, 11.7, 12.6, 12.9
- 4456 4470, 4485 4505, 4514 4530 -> -0.76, 11.3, 12.4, 12.5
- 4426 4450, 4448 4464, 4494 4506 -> 0.70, 11.9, 11.5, 12.3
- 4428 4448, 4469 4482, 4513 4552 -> 0.09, 11.9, 12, 12.3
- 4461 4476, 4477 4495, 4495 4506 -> -0.68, 11.8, 12.5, 12.1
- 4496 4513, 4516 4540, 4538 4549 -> -0.10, 12.4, 12.4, 12.3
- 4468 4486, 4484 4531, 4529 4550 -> -2.00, 12.1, 12.6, 12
